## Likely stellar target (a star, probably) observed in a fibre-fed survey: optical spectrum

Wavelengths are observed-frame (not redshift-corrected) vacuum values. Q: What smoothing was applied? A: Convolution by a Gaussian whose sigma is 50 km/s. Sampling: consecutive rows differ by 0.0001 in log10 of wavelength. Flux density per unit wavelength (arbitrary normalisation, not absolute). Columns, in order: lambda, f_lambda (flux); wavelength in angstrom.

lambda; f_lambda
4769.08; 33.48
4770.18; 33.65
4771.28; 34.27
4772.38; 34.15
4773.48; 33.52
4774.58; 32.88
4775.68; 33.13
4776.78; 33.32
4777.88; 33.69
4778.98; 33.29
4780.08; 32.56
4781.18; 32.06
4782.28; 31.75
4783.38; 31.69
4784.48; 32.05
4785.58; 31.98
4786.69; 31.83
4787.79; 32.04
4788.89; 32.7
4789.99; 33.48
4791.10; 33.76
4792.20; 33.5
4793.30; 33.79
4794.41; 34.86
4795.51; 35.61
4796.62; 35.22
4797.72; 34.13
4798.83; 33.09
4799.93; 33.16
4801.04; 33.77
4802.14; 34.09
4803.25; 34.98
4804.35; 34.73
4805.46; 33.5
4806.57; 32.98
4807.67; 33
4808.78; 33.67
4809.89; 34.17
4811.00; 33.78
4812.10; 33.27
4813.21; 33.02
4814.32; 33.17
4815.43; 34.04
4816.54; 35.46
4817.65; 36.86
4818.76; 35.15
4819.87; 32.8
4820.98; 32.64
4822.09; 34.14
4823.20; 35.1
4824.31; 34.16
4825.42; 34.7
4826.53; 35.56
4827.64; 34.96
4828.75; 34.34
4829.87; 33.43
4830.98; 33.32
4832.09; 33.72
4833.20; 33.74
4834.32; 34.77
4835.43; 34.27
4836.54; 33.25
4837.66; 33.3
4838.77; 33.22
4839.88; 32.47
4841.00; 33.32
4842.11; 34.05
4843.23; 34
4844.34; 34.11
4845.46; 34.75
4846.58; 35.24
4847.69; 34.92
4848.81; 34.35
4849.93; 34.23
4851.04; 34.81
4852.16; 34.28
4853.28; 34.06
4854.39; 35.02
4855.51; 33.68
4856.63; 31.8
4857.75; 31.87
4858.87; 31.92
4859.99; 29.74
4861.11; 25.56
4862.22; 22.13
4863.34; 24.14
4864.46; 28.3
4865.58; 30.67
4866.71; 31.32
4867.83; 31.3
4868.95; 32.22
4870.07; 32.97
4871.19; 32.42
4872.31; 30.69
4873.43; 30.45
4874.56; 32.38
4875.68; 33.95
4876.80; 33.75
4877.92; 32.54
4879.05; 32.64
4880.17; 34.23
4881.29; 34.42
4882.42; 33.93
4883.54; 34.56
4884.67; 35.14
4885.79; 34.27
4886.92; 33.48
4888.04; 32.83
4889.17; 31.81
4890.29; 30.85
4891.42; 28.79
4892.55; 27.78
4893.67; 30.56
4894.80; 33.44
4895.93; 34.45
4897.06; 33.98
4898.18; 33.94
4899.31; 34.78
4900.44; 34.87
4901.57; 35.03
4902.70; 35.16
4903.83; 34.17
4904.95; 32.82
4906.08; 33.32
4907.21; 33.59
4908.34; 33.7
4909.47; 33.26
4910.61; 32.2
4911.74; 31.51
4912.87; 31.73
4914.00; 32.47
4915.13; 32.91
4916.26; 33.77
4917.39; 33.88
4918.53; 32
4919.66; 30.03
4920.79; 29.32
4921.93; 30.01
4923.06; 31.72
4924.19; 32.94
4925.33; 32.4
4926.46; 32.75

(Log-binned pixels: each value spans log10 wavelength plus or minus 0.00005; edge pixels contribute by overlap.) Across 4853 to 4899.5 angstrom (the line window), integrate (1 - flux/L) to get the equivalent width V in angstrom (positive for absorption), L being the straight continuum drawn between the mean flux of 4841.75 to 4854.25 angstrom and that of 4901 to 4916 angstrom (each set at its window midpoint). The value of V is 2.8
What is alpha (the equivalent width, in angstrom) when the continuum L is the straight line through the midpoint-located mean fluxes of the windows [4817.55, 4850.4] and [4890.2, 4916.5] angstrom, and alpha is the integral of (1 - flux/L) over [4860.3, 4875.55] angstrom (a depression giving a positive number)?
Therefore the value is 1.7 angstrom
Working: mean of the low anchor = 34.1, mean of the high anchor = 32.9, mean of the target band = 29.7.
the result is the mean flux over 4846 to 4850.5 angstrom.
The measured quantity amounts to 34.7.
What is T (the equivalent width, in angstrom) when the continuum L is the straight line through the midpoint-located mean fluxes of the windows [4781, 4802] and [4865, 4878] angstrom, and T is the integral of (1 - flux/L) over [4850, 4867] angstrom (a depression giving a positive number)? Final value 0.8 angstrom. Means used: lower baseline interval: 33.2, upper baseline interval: 32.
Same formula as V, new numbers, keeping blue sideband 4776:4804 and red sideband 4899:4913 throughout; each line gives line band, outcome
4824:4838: -0.3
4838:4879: 1.6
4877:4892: 0.2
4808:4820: -0.3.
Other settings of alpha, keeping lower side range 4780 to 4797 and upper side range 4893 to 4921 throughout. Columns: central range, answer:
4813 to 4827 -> -0.6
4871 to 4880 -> 0.2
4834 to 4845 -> -0.2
